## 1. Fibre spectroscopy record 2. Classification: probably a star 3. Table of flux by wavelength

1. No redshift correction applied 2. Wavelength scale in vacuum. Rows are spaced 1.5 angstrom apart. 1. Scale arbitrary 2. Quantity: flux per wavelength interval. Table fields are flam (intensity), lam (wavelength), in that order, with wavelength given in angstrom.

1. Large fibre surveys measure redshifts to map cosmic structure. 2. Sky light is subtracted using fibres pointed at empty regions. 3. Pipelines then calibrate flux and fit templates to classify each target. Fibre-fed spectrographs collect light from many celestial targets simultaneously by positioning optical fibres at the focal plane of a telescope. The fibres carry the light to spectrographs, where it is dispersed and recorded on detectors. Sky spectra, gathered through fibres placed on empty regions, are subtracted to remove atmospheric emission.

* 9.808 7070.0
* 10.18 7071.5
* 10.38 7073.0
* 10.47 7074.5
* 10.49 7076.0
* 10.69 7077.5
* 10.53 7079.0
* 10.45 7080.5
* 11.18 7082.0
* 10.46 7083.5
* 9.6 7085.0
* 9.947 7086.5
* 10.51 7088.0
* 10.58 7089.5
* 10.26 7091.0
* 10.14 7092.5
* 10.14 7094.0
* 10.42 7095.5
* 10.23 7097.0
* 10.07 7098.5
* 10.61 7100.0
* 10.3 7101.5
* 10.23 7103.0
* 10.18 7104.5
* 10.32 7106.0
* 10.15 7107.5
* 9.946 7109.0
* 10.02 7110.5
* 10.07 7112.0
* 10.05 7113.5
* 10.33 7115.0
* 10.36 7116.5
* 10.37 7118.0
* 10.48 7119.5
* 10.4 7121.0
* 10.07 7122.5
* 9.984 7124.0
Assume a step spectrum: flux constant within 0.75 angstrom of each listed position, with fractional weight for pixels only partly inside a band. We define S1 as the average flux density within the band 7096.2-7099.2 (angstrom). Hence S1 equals 10.2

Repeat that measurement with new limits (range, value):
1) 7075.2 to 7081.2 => 10.5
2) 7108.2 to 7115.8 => 10.1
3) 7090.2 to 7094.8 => 10.2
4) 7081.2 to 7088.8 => 10.3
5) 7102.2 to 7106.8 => 10.2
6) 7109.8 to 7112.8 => 10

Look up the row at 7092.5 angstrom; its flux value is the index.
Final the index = 10.14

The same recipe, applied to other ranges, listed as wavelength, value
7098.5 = 10.07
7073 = 10.38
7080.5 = 10.45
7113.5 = 10.05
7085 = 9.6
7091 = 10.26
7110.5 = 10.02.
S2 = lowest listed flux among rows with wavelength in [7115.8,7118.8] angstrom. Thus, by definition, 10.36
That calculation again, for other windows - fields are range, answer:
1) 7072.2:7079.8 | 10.38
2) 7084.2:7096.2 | 9.6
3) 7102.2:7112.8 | 9.946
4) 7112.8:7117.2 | 10.05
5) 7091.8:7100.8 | 10.07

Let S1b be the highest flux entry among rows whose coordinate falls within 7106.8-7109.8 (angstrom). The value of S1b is 10.15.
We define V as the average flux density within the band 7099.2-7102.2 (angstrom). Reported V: 10.5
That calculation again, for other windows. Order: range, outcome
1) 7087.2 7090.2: 10.5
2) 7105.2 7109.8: 10.1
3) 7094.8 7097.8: 10.3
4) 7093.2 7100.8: 10.3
